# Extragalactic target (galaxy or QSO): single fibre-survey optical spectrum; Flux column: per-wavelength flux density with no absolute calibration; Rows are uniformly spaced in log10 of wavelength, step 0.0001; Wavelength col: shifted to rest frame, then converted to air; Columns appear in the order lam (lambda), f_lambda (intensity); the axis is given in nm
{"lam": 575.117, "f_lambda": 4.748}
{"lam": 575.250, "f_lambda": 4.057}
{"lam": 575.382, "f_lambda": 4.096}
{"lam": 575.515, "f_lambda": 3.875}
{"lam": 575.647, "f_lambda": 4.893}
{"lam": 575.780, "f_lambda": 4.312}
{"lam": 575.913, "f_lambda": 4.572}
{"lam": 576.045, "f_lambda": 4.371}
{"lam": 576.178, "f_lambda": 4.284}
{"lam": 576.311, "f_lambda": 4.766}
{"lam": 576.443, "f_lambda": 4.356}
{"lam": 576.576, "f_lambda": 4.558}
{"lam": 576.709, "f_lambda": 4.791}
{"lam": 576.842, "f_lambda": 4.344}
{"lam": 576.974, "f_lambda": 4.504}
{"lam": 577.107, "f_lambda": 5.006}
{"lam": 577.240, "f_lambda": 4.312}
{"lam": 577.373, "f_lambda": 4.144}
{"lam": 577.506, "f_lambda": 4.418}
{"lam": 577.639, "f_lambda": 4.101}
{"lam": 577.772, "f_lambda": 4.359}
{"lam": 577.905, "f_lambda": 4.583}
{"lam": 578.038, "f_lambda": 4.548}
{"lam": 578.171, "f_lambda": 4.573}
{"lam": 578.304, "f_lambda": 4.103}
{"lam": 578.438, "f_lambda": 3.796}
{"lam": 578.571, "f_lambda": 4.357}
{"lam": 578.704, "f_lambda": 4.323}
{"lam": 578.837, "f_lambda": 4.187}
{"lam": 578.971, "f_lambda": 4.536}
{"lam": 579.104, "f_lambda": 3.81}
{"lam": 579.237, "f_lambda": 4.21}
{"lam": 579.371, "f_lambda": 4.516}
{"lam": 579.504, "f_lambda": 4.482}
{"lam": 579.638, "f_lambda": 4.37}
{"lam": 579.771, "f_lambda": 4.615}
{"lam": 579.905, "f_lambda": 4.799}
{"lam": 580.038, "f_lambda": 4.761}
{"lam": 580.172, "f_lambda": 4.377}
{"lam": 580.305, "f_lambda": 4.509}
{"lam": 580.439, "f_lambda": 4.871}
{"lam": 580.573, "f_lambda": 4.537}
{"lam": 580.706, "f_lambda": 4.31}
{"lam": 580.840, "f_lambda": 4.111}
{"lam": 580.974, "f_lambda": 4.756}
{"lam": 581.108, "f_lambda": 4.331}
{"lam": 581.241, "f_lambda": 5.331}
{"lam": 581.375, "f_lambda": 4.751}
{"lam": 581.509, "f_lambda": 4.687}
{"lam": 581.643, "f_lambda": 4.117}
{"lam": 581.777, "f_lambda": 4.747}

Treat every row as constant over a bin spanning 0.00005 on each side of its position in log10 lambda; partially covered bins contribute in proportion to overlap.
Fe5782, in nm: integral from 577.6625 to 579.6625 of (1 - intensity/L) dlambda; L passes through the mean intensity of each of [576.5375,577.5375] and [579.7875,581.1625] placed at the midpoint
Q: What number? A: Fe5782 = 0.09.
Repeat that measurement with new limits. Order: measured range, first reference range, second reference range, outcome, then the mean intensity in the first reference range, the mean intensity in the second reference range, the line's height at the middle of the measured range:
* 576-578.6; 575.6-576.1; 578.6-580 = 0.03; 4.53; 4.39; 4.47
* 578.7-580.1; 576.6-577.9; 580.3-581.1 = 0.02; 4.45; 4.5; 4.48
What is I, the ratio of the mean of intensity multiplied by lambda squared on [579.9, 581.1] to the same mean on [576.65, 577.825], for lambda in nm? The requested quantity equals 1.0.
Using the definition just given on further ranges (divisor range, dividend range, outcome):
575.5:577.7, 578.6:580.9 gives 1.00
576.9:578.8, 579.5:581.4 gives 1.06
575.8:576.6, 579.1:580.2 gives 1.01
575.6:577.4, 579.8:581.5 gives 1.04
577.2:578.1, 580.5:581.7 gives 1.06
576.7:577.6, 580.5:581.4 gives 1.04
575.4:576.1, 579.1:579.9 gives 1.02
